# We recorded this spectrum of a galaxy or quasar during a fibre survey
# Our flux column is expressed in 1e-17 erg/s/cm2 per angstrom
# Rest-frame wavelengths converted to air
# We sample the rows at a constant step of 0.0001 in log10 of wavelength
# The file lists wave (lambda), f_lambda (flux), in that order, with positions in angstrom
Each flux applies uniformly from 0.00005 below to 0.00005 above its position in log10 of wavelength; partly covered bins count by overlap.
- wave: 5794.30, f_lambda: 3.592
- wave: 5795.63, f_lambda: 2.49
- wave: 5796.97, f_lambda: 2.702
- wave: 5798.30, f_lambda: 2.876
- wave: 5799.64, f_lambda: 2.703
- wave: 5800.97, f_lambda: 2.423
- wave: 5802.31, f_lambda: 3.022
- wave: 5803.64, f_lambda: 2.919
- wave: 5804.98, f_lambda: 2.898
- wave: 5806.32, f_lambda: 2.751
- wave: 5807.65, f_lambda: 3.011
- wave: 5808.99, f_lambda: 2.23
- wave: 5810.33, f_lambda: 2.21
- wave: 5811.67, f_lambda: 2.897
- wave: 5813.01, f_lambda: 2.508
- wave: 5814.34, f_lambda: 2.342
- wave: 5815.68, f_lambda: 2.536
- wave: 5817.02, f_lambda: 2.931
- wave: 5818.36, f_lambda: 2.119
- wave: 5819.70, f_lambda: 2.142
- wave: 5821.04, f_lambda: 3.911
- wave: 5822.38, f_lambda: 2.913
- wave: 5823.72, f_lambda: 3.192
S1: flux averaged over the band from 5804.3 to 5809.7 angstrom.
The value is 2.72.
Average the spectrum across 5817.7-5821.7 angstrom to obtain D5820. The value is 2.72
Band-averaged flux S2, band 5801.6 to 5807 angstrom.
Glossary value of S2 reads 2.9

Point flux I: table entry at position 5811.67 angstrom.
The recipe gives 2.897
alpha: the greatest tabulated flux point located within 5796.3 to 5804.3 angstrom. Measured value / 3.022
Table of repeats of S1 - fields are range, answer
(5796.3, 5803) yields 2.75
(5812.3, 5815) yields 2.44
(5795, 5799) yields 2.69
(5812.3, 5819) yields 2.49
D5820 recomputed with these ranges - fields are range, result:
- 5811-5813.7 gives 2.7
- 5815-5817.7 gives 2.73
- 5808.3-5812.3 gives 2.44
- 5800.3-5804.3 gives 2.79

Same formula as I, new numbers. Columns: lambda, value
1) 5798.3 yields 2.876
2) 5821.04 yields 3.911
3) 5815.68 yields 2.536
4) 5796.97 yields 2.702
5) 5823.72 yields 3.192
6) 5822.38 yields 2.913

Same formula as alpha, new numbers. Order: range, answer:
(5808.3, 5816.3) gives 2.897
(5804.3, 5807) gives 2.898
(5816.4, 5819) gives 2.931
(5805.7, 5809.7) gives 3.011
